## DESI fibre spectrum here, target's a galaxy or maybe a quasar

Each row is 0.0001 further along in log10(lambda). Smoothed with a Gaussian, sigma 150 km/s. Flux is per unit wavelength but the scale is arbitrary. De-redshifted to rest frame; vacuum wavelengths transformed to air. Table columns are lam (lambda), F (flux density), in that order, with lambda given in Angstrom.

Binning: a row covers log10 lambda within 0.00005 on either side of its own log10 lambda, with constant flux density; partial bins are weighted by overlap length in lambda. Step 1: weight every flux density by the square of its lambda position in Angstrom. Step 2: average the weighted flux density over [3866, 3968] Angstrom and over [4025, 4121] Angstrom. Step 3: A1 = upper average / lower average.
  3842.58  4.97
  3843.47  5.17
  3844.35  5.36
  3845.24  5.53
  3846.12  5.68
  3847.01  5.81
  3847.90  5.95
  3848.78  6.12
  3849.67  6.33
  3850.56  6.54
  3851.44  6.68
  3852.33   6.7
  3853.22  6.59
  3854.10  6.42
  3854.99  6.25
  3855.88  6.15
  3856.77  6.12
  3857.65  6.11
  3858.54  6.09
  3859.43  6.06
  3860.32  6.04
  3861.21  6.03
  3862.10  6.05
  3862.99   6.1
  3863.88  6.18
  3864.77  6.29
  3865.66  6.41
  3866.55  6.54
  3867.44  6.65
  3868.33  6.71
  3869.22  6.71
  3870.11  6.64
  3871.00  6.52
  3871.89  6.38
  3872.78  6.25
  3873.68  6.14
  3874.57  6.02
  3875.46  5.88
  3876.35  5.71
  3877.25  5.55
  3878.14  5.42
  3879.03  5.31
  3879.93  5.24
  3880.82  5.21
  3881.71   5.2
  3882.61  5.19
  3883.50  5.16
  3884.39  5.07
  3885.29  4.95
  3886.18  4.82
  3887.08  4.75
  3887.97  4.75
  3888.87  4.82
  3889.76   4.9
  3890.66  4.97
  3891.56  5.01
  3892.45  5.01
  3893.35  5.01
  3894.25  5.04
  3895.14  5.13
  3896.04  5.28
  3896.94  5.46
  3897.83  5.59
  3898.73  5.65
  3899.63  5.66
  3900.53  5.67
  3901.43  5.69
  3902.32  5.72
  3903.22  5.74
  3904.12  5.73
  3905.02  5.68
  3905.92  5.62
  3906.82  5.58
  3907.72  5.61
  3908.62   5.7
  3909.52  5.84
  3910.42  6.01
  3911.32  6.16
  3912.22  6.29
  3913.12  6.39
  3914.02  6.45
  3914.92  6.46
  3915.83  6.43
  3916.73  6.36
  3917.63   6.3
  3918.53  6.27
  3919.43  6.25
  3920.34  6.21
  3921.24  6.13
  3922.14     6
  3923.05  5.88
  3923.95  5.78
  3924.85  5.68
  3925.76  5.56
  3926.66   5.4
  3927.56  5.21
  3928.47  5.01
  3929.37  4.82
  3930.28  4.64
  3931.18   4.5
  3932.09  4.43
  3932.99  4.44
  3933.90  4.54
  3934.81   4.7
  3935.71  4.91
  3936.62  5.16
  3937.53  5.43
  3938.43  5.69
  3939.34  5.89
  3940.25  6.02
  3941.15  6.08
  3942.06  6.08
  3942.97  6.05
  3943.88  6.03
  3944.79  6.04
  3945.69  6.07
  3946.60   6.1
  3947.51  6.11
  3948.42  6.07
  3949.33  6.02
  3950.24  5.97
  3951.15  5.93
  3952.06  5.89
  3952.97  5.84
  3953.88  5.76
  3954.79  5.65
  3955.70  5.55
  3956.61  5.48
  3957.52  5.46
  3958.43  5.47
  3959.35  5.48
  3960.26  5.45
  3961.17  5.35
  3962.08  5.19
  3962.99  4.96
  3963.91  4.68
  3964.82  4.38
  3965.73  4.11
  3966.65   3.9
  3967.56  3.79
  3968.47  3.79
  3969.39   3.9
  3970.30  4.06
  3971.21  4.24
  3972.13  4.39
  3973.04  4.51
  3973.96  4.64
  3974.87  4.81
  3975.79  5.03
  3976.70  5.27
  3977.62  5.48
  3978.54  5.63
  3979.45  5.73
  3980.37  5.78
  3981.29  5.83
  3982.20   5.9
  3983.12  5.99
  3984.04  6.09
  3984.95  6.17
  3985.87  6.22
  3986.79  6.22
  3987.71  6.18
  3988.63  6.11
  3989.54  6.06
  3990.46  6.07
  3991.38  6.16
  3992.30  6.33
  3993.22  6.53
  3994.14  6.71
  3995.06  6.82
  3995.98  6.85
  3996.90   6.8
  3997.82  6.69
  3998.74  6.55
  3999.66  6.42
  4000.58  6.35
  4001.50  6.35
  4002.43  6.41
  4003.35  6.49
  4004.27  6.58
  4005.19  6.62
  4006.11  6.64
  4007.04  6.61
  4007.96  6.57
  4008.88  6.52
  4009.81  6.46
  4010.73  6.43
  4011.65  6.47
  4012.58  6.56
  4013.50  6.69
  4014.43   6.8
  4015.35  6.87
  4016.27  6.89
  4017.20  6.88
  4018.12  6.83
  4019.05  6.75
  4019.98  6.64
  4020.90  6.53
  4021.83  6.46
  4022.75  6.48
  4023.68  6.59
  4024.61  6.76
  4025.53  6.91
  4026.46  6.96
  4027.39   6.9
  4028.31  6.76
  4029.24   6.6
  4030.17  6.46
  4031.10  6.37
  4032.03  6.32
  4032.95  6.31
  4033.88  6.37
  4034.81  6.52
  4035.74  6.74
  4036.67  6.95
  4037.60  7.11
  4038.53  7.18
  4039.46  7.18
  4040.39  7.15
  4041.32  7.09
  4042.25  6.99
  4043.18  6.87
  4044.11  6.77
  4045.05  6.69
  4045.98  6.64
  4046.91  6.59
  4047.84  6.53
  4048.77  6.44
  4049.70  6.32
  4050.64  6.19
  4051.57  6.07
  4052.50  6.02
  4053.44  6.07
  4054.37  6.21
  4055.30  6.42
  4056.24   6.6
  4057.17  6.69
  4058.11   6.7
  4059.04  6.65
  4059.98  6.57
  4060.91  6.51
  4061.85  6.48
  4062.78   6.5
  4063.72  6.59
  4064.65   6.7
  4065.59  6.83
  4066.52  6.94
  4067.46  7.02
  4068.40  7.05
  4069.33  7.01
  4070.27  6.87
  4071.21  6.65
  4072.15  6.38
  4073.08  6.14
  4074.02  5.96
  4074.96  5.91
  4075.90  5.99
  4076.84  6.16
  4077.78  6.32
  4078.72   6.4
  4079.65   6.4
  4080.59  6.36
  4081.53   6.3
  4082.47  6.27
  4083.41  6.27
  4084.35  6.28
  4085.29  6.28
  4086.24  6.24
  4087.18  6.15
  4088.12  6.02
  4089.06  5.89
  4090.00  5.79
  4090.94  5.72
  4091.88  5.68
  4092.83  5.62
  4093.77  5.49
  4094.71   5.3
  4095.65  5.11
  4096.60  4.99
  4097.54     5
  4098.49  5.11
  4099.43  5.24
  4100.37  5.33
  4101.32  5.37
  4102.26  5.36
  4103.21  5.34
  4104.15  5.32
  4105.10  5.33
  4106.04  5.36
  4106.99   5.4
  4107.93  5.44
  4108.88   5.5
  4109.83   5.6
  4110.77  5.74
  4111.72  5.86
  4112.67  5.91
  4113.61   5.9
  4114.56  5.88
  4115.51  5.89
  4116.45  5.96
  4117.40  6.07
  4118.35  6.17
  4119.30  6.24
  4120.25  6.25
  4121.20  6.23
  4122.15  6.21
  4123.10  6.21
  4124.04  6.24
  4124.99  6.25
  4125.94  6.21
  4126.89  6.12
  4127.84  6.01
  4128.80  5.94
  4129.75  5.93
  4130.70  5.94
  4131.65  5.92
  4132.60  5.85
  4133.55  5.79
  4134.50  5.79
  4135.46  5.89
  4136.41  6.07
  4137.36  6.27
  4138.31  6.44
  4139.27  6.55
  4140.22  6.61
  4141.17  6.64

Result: 1.2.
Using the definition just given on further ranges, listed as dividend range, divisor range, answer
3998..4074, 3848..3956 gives 1.23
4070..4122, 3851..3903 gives 1.14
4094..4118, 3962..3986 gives 1.18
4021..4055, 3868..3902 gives 1.31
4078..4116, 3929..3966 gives 1.13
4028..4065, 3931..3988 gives 1.29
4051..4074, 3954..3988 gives 1.33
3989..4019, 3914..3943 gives 1.22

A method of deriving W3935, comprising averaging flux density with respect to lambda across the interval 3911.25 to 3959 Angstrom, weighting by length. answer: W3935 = 5.71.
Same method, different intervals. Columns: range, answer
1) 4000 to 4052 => 6.65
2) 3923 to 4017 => 5.7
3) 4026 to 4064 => 6.61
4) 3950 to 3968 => 5.21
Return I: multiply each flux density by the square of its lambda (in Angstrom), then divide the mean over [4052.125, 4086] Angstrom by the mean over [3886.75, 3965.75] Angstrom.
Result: 1.2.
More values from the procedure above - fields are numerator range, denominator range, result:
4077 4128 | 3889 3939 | 1.16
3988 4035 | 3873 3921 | 1.24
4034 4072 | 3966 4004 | 1.21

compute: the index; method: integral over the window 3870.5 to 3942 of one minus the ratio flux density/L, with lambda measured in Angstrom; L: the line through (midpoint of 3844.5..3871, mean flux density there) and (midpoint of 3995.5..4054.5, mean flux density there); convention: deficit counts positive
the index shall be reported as 9.3 Angstrom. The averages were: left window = 6.25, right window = 6.62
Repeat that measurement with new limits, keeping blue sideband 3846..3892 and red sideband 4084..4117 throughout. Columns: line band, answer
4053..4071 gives -3.19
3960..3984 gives 3.58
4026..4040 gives -2.54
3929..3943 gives 1.46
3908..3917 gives -0.58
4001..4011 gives -1.40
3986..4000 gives -1.71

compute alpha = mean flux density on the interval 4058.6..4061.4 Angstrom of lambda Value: 6.56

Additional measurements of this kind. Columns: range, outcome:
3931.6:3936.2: 4.6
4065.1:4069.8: 6.97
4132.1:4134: 5.83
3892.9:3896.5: 5.11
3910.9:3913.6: 6.29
